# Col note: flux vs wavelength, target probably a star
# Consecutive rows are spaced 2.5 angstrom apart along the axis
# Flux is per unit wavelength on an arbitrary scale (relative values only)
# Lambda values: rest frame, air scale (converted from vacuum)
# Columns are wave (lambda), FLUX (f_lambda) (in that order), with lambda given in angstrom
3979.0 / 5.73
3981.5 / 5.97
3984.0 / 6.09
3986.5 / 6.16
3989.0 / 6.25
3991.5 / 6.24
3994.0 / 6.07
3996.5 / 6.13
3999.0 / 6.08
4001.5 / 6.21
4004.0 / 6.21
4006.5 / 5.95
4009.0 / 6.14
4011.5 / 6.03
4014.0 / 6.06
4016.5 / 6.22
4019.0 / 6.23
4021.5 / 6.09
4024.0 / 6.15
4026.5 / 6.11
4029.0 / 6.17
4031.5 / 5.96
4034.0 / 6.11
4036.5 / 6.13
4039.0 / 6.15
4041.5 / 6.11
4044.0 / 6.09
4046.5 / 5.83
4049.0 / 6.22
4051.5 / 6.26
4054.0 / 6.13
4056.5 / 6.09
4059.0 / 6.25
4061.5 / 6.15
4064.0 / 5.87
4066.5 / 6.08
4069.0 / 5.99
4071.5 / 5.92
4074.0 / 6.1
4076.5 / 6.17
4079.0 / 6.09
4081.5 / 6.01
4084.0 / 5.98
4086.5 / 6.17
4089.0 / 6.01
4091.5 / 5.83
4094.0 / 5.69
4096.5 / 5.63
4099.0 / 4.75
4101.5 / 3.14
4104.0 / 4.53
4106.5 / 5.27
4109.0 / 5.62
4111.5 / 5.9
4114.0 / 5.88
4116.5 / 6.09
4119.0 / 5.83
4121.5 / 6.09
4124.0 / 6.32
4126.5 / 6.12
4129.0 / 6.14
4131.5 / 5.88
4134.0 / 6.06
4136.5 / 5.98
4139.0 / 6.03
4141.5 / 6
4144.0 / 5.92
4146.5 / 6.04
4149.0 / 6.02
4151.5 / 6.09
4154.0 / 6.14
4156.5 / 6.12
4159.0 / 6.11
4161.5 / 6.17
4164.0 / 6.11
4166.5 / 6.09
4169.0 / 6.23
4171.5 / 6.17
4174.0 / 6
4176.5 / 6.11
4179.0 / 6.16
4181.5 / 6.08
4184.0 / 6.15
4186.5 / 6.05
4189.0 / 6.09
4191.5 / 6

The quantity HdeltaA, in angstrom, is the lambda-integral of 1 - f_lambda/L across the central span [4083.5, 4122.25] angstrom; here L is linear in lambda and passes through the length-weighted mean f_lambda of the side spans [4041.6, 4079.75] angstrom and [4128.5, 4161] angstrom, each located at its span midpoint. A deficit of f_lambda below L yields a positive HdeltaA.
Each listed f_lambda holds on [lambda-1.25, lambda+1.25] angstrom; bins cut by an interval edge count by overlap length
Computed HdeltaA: 3.53 angstrom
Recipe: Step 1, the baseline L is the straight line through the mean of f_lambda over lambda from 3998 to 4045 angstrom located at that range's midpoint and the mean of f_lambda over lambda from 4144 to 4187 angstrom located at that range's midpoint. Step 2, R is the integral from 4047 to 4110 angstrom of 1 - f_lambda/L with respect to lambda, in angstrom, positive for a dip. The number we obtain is 3.63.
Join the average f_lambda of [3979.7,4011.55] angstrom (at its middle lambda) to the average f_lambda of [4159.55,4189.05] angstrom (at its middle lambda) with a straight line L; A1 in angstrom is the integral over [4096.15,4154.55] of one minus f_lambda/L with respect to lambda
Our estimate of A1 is 3.8 angstrom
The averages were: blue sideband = 6.11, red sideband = 6.12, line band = 5.72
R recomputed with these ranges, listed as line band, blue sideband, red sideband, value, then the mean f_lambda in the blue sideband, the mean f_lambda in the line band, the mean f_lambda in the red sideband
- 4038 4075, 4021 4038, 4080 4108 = -1.8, 6.1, 6.08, 5.37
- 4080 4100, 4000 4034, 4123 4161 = 1.0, 6.12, 5.78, 6.07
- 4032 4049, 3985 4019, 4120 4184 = 0.1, 6.14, 6.08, 6.09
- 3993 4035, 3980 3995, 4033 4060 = 0.1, 6.12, 6.11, 6.12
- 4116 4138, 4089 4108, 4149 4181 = -2.2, 5.05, 6.06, 6.12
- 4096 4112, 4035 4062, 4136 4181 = 3.2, 6.13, 4.9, 6.08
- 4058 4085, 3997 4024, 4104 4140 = -0.3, 6.12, 6.05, 5.89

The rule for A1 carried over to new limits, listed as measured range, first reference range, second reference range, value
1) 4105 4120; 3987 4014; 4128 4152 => 0.7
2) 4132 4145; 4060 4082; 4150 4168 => 0.2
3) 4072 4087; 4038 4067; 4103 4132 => -0.2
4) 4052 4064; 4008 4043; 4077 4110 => -0.7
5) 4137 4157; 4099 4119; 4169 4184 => -1.1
